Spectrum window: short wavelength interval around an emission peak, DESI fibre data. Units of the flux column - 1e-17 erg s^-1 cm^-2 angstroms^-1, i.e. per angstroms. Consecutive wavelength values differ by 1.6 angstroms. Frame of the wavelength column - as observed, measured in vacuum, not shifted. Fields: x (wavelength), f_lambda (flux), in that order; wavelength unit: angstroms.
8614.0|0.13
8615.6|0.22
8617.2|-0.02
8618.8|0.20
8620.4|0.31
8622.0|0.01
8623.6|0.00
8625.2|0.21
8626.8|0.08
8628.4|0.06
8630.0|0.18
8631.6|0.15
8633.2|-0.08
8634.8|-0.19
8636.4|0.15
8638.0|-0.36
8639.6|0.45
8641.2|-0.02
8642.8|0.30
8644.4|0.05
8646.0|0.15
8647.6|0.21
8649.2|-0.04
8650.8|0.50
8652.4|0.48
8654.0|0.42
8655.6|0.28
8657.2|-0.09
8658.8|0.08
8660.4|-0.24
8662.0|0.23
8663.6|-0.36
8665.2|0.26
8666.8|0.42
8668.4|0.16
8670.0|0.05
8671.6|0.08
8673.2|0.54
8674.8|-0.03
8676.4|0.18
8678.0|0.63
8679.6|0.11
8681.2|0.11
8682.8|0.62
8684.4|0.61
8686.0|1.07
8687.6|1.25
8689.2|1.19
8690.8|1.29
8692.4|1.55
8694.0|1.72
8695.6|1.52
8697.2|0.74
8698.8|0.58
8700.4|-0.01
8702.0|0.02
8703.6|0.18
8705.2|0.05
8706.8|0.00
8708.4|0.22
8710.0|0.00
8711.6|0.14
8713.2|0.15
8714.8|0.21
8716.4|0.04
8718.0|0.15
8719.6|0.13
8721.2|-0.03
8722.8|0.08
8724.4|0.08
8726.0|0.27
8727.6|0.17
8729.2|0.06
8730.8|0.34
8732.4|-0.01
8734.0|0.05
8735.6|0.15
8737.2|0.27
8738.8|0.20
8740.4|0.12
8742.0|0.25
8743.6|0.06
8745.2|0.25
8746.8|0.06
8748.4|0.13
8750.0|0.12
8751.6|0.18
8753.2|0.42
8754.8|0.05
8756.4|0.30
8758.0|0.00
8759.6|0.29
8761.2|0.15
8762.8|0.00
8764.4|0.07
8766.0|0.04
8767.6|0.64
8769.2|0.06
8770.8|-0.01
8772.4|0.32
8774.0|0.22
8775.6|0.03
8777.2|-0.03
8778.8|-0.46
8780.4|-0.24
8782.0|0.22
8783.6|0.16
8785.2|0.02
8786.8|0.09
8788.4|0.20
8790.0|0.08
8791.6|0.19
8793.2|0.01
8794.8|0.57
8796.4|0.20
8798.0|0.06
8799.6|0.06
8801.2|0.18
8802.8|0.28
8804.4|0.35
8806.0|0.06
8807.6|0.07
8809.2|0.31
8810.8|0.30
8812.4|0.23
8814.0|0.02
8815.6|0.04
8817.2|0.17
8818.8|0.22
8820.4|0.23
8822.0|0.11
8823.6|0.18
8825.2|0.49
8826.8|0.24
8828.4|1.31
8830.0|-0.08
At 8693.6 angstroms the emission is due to [O II] 3727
